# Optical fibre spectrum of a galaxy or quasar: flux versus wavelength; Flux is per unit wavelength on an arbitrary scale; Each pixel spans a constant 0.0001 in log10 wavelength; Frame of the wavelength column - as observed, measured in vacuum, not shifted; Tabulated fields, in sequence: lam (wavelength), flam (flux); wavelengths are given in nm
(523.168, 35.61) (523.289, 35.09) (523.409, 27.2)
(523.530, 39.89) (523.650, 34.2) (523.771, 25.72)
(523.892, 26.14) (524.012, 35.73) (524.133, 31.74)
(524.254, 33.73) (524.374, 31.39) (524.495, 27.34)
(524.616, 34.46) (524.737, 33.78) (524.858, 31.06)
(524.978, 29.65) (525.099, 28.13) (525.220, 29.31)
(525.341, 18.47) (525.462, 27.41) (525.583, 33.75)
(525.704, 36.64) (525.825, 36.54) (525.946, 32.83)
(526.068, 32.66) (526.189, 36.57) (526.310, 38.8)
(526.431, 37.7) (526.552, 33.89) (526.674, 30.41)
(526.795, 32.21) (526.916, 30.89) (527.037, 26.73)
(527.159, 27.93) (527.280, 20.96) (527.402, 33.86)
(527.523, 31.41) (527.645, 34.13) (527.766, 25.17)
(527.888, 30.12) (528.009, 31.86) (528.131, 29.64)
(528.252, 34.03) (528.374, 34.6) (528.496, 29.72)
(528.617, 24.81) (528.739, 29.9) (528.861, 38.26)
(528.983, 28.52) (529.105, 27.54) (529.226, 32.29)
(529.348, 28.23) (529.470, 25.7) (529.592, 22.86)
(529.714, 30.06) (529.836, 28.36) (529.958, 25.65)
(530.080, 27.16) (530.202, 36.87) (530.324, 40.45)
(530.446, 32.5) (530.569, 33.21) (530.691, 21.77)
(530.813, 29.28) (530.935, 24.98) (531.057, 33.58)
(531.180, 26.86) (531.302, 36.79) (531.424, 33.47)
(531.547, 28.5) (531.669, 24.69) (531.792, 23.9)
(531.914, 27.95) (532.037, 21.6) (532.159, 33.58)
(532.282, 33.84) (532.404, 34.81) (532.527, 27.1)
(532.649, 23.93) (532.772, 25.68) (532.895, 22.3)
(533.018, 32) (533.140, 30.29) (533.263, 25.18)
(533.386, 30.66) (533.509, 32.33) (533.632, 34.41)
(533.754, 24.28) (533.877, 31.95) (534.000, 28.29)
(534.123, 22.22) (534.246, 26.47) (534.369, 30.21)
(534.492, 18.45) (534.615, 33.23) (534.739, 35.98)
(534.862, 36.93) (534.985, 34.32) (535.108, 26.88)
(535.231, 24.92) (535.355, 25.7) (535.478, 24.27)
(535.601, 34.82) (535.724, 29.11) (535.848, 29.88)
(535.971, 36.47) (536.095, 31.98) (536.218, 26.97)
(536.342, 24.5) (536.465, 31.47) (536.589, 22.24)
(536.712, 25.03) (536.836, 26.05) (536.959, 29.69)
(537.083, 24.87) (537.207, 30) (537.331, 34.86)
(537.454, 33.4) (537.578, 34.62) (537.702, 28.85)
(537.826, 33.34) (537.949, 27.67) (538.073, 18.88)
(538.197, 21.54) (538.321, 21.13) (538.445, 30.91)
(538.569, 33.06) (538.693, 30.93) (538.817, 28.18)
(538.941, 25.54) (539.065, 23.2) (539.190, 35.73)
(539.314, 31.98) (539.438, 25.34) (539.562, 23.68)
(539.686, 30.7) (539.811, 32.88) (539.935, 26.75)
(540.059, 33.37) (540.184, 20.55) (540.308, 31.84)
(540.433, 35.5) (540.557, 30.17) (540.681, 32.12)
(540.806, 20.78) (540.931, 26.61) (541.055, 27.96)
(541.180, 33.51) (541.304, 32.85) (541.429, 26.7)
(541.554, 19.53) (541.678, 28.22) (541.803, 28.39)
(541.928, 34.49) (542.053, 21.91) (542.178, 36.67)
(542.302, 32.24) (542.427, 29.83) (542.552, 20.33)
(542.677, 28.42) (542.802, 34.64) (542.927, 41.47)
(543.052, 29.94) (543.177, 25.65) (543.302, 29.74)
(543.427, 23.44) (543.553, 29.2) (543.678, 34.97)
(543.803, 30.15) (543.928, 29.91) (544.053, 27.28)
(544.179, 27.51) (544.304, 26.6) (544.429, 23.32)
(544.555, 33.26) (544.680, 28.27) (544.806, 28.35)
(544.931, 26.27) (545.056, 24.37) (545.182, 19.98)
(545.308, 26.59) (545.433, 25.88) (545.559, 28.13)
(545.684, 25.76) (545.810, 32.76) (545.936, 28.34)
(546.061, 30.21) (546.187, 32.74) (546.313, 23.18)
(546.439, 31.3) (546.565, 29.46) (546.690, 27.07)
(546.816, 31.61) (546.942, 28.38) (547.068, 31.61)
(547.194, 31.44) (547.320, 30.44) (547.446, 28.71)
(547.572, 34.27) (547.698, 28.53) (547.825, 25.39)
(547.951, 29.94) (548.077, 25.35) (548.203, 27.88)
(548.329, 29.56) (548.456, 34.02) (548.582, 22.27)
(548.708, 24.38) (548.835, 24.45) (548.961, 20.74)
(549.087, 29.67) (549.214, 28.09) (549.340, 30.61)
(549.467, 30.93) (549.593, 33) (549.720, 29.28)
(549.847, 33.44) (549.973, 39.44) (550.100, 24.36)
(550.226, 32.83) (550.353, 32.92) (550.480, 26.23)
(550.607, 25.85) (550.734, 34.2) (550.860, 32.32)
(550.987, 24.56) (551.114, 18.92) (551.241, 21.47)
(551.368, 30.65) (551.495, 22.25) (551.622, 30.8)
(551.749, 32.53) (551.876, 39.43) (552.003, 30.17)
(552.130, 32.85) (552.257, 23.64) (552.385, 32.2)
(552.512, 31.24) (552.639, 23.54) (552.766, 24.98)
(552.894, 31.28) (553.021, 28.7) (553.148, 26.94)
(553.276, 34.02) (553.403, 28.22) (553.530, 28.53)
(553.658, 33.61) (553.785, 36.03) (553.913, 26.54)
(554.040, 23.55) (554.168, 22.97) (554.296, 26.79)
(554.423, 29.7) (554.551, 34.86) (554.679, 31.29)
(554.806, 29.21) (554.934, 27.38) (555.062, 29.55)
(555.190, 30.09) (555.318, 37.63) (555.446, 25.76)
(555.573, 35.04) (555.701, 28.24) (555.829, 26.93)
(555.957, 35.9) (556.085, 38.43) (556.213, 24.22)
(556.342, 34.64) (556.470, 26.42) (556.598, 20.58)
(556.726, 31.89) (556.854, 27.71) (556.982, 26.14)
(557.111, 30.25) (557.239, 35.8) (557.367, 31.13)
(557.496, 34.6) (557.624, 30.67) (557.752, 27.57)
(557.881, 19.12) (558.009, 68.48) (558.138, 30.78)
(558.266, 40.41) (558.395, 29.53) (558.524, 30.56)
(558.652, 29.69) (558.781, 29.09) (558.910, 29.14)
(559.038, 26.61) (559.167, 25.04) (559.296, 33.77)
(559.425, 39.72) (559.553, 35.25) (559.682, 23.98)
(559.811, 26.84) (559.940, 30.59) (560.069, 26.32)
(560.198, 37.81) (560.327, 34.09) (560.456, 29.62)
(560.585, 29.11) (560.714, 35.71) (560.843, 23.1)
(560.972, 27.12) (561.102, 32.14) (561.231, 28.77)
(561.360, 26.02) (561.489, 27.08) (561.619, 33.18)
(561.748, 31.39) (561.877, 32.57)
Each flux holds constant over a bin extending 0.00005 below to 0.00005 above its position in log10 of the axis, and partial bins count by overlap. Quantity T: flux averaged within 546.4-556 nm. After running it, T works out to 29.3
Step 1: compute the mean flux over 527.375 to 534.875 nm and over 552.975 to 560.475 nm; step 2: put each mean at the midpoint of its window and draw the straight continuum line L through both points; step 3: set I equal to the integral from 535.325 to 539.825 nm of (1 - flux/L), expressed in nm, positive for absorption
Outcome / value 0.18 nm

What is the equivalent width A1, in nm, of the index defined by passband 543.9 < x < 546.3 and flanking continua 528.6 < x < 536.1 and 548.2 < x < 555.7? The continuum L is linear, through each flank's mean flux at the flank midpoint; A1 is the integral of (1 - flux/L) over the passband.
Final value 0.14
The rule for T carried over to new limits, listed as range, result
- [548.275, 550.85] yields 29.4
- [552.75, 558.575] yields 30.8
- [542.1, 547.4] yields 28.9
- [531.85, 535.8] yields 28.9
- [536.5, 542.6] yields 28.5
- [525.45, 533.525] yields 30.3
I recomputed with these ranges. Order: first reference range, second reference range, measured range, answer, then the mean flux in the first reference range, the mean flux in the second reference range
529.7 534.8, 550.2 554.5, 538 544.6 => 0.077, 29.1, 28.8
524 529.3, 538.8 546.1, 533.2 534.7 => 0.088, 31.2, 28.6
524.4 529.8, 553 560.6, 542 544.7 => 0.121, 30.7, 30.7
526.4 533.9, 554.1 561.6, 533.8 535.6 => 0.067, 29.7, 30.6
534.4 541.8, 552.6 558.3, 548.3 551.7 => 0.179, 28.8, 30.6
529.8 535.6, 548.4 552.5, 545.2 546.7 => 0.042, 29.2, 29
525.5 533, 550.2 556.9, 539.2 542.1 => 0.115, 30.3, 29.3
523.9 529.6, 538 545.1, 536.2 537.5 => 0.055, 31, 28.6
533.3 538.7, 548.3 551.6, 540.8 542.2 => 0.024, 28.9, 28.3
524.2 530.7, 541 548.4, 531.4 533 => 0.132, 30.8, 28.8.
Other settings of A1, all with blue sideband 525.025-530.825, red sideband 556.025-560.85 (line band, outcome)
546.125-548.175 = 0.113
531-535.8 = 0.270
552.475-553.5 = 0.086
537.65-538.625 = 0.126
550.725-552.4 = 0.128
